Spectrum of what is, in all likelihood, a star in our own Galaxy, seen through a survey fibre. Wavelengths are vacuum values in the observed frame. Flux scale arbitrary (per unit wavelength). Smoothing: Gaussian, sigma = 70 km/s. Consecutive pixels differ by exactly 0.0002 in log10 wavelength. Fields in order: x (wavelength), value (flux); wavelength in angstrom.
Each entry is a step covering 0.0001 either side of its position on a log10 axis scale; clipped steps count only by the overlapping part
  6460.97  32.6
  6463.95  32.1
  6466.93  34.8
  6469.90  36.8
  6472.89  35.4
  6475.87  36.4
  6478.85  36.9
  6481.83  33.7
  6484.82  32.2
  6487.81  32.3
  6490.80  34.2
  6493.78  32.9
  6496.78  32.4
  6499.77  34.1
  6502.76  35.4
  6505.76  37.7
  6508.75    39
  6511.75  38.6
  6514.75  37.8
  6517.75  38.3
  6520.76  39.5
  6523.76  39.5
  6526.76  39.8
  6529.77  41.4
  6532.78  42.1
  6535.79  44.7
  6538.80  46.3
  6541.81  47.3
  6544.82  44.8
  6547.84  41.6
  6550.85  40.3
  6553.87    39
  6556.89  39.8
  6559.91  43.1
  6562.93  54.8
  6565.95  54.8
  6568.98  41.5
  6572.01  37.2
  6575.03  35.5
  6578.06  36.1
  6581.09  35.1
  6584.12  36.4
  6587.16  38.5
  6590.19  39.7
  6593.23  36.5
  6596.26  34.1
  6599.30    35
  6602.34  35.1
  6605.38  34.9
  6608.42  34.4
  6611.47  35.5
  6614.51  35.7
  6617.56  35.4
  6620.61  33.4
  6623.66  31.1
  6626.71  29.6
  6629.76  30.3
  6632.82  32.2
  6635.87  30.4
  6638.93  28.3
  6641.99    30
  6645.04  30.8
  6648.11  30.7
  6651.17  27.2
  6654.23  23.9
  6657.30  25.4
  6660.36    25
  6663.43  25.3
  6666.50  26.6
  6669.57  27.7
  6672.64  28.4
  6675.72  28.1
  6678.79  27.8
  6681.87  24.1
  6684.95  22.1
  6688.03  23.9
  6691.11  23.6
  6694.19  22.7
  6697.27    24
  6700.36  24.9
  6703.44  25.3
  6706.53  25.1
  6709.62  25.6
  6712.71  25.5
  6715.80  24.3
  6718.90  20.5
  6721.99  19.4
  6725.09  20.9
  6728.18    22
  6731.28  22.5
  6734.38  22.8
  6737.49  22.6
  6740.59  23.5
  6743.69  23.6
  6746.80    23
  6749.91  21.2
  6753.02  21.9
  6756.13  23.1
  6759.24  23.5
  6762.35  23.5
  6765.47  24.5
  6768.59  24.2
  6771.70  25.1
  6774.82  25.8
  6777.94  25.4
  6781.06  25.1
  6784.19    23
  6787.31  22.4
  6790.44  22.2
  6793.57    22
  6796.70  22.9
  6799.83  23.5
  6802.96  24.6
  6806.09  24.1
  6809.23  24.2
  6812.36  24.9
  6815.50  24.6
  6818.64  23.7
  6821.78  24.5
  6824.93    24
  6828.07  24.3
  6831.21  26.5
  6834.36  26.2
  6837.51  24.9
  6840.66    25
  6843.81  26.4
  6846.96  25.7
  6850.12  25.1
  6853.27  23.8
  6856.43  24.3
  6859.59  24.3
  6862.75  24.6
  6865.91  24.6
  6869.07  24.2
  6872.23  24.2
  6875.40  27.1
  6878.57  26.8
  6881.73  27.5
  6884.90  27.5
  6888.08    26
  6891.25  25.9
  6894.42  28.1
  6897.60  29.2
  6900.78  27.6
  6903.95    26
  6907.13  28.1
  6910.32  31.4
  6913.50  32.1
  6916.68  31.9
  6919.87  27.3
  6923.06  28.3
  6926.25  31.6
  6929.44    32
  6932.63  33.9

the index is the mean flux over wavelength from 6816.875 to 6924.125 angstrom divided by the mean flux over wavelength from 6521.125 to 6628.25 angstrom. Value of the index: 0.7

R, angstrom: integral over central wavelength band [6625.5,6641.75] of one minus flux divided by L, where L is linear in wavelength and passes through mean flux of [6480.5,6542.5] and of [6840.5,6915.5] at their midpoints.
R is 1.9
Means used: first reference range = 38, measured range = 30.2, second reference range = 26.5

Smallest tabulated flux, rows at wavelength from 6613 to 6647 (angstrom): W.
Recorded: 28.3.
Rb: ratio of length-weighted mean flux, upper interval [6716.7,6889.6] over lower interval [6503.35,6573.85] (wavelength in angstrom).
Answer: 0.6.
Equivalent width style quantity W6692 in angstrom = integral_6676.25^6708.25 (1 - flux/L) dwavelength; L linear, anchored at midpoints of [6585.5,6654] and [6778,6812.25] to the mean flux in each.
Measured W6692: 5.1 angstrom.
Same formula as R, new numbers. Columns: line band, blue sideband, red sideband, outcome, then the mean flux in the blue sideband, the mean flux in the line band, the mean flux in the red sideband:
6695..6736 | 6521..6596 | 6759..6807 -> 8.25 angstrom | 41.3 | 23.3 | 23.9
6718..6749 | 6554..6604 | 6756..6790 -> 5.83 angstrom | 39.5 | 22.1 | 24.1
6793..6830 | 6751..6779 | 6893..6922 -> 2.40 angstrom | 24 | 24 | 29.1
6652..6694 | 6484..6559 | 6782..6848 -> 7.90 angstrom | 38.9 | 25.5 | 24.3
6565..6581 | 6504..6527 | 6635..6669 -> -2.80 angstrom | 38.7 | 40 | 27.5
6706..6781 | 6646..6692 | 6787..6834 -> 4.93 angstrom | 26.1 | 23.3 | 24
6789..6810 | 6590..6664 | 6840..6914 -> 3.50 angstrom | 31.5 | 23.3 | 26.4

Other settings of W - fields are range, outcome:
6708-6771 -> 19.4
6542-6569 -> 39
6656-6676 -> 25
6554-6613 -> 34.1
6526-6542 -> 39.8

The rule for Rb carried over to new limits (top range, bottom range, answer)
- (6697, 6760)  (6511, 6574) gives 0.54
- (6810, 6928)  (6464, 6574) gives 0.67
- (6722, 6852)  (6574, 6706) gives 0.79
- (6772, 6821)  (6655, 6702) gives 0.95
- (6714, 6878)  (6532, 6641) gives 0.63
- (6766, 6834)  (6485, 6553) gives 0.62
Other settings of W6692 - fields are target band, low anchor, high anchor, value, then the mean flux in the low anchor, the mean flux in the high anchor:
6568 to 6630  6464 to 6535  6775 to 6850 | -4.9 angstrom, 36.6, 24.4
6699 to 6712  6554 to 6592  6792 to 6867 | 2.9 angstrom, 40.9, 24.5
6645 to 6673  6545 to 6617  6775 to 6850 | 5.9 angstrom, 38.9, 24.4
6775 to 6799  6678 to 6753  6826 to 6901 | 1.0 angstrom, 23.3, 25.8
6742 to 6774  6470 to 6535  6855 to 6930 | 7.6 angstrom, 36.7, 27.5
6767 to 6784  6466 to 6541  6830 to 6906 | 2.3 angstrom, 37.4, 25.9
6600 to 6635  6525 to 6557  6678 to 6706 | -0.1 angstrom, 42.6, 24.2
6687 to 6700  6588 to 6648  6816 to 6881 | 2.9 angstrom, 33.3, 25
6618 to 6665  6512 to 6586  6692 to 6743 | 3.7 angstrom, 41.5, 23.2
